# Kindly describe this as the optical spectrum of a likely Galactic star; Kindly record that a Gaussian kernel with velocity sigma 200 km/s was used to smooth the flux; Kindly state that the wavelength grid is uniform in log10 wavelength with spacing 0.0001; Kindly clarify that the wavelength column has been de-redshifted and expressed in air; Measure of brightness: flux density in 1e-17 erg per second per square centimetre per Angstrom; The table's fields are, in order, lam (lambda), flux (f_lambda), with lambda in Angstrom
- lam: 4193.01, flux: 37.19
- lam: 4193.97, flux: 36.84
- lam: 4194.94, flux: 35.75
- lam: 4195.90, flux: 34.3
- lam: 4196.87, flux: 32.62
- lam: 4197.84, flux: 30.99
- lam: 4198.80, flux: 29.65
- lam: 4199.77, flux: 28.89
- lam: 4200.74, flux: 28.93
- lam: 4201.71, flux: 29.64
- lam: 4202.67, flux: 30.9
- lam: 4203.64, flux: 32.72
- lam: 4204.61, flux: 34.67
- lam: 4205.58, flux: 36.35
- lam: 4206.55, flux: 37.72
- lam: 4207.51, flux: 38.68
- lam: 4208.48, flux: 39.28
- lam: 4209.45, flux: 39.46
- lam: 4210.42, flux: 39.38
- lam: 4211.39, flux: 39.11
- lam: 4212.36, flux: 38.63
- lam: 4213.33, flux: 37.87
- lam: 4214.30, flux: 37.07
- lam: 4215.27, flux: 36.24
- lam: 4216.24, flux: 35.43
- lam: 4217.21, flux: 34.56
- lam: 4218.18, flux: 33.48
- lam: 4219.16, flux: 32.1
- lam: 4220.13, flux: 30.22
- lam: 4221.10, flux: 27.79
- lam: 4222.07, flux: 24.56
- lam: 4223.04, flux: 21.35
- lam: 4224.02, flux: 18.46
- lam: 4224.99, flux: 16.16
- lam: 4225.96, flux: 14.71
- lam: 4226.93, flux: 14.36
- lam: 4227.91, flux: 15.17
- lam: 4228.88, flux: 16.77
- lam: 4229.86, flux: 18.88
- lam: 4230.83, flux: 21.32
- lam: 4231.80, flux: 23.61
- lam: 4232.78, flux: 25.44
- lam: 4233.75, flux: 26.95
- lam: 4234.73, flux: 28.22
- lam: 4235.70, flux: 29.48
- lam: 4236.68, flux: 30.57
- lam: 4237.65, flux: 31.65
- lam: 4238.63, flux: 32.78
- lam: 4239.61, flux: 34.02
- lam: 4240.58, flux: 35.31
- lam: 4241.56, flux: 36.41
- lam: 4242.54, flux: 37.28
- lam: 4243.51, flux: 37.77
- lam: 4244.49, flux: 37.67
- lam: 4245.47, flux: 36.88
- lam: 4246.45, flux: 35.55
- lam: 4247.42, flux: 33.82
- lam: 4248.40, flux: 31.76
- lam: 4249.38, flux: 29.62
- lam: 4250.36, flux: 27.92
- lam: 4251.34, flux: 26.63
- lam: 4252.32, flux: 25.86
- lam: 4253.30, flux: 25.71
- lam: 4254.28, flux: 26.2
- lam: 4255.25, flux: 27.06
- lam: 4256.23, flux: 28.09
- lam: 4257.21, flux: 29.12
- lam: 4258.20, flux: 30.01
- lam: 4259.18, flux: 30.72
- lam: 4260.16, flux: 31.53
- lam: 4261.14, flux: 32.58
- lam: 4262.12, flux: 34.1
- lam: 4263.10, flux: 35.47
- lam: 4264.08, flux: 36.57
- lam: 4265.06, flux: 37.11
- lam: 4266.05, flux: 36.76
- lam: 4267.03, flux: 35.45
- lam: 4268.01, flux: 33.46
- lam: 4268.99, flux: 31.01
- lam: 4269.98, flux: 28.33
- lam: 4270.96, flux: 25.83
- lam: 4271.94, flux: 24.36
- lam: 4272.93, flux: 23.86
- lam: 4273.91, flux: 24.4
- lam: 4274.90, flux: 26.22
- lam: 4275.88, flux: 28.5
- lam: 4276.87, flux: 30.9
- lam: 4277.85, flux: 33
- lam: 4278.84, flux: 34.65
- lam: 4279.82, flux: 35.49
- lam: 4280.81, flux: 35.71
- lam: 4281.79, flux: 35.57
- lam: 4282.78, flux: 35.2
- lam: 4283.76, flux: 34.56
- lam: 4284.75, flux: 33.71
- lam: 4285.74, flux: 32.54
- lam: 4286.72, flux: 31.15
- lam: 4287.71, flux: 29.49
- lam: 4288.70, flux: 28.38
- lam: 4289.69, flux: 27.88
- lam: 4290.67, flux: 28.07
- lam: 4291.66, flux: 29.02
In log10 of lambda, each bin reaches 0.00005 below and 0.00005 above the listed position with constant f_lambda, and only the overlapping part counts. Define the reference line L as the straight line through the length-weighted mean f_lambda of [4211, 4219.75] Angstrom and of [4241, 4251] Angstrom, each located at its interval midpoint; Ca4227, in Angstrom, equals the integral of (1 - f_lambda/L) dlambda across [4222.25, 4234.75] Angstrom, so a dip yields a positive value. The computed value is 5.43 Angstrom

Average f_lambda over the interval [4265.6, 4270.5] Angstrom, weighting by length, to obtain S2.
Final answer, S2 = 33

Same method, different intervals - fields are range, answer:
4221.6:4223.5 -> 23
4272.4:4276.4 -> 25.7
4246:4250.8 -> 31.8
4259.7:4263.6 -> 33.5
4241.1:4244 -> 37.2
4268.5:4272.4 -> 27.4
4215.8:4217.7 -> 35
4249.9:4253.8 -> 26.5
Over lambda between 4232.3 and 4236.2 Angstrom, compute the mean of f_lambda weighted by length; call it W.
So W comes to 27.5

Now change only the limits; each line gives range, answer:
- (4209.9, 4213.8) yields 38.7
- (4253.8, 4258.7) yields 28.1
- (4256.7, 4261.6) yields 30.7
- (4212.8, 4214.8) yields 37.5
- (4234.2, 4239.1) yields 30.5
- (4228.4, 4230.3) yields 17.7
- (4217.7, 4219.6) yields 32.7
